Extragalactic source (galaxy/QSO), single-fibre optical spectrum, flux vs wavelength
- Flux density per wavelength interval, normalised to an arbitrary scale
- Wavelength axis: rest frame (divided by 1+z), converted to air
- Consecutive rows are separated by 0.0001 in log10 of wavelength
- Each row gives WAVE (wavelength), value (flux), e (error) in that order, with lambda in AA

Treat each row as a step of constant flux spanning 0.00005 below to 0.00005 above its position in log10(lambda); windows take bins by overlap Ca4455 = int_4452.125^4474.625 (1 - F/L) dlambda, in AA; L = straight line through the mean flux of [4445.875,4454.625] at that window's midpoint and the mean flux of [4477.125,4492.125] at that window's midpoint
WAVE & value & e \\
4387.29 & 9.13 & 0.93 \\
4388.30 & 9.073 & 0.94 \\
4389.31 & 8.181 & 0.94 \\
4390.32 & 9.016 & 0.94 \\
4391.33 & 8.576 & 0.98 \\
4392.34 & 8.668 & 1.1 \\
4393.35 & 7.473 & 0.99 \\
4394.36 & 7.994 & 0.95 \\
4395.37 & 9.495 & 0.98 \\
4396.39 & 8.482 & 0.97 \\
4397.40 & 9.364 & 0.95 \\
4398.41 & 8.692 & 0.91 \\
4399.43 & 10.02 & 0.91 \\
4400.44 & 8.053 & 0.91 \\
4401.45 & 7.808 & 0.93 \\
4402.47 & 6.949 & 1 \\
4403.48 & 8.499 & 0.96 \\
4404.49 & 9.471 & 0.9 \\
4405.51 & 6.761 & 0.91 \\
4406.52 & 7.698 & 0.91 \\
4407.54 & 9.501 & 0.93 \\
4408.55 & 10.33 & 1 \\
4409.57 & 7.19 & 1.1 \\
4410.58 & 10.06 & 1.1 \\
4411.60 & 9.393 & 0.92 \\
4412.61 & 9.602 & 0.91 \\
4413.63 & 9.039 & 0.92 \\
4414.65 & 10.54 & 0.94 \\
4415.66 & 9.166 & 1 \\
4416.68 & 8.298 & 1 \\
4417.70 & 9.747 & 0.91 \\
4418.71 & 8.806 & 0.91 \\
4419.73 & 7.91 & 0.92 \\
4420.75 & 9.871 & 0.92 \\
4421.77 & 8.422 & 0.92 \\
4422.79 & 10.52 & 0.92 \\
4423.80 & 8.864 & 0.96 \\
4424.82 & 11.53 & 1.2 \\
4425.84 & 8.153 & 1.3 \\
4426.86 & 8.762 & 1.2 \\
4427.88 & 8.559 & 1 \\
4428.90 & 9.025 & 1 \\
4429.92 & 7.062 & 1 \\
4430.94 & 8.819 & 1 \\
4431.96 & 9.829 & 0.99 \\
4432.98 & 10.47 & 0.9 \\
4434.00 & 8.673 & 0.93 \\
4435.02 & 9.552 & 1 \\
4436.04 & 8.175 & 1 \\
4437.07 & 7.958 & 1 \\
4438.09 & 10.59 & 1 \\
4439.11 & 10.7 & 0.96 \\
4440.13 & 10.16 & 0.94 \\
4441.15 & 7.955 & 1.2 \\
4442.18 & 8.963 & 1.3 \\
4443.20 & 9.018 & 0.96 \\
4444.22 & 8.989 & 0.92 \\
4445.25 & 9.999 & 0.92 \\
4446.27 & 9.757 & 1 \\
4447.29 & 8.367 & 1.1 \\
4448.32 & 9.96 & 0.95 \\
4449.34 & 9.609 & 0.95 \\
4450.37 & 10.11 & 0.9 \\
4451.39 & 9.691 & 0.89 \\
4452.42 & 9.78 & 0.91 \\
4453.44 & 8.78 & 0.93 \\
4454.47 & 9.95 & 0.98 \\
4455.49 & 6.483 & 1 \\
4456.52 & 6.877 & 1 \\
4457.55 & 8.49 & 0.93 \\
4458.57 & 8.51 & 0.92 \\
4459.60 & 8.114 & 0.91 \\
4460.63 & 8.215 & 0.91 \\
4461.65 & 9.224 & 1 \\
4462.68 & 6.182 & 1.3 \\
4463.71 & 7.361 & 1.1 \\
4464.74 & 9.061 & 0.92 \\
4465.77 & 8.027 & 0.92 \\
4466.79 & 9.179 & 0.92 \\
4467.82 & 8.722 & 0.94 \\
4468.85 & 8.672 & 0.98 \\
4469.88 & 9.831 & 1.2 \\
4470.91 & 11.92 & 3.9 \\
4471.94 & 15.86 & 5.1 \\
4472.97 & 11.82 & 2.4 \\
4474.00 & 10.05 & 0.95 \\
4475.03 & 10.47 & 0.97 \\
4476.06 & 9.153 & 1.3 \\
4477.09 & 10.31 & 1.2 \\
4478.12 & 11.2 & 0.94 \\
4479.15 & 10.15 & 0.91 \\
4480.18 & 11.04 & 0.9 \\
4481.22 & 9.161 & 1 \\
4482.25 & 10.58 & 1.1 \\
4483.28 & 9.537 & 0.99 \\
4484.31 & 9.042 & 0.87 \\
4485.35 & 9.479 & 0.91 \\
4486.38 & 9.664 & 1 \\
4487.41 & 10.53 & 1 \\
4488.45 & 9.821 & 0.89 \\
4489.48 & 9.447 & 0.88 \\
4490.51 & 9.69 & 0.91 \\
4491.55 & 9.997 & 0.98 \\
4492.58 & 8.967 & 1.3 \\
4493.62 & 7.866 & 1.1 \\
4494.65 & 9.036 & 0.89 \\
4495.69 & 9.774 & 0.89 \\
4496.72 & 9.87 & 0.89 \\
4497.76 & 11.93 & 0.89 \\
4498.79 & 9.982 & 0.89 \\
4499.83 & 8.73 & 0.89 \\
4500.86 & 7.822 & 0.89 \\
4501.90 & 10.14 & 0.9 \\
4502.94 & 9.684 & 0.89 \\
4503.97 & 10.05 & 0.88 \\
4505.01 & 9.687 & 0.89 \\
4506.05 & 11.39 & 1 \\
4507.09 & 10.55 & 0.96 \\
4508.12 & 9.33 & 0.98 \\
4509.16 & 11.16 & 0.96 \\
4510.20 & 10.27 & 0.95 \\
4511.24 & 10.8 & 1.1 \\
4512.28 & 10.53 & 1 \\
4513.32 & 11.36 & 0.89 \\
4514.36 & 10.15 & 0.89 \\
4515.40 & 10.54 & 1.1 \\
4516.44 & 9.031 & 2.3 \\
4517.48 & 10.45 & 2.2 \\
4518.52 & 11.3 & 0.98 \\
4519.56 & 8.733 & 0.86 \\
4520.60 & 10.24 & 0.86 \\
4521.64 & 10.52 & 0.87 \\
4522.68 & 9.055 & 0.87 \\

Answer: 1.3 AA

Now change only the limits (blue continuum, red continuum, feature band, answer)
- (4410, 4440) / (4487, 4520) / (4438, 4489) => 0.6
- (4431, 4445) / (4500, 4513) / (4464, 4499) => -0.6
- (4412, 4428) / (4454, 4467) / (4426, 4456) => -1.8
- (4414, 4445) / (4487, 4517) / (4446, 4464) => 1.5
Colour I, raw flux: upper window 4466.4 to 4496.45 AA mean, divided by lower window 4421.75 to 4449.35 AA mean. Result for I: 1.09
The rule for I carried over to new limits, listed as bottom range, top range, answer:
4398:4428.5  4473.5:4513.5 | 1.11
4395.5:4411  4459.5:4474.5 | 1.11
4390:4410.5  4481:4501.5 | 1.12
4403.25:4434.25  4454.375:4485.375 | 1.04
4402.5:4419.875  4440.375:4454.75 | 1.05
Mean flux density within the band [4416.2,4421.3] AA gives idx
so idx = 8.92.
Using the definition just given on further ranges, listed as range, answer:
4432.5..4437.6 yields 8.96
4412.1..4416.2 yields 9.58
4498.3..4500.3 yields 9.34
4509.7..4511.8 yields 10.5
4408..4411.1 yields 9.2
